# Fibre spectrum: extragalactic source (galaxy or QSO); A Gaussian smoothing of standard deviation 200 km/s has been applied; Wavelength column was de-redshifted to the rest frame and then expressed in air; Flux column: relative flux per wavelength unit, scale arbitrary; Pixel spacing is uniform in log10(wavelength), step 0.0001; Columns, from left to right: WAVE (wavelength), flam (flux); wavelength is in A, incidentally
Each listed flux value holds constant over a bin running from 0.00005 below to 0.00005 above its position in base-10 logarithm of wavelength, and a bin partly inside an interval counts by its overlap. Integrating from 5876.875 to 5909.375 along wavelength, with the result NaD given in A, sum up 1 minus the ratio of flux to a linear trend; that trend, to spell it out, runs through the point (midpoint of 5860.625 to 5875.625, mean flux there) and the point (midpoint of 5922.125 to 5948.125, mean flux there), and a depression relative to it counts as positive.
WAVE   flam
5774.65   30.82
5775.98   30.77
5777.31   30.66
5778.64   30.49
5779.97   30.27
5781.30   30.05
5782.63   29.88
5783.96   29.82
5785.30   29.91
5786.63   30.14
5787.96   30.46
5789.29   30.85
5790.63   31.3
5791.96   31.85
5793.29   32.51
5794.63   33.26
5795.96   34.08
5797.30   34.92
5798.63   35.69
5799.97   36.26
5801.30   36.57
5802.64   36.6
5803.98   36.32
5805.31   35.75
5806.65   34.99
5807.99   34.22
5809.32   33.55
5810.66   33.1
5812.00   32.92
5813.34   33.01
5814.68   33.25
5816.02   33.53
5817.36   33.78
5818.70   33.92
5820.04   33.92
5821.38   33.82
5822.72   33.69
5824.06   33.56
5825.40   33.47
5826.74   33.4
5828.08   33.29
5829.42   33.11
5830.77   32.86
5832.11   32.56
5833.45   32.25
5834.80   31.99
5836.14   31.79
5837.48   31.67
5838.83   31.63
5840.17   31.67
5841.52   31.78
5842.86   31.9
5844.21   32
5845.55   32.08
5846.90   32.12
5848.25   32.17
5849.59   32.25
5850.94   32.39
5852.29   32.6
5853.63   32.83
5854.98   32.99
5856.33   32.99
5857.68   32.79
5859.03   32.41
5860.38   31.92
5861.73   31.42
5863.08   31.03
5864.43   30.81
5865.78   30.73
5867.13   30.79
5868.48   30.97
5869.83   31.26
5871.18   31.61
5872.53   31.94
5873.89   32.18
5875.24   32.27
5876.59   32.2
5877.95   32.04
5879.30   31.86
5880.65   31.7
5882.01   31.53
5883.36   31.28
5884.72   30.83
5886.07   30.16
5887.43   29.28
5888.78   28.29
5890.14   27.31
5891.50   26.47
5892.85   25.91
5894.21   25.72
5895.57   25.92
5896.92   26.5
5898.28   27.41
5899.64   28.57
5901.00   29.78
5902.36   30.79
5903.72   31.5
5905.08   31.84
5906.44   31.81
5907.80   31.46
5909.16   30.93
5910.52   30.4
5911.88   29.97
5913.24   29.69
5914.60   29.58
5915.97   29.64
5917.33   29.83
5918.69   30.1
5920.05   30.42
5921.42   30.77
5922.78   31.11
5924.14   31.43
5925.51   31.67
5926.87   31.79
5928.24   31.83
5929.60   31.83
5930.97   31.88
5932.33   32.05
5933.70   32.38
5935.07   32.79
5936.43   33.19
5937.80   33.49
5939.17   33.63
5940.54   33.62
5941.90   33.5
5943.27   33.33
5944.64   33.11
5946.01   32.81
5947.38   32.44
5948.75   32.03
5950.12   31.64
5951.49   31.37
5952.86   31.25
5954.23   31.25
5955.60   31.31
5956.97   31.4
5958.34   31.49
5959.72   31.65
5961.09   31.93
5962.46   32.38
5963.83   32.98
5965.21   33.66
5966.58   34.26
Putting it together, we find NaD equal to 2.3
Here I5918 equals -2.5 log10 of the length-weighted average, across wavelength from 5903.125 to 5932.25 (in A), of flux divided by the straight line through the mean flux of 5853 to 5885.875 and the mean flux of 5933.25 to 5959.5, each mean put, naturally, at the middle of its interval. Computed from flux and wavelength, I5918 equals 0.04 mag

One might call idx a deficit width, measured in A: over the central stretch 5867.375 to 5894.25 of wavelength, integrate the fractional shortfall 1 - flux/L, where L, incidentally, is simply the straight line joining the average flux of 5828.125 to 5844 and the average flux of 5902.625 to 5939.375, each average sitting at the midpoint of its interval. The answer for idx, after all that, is 1.16 A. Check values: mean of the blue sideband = 32.1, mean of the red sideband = 31.3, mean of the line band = 30.4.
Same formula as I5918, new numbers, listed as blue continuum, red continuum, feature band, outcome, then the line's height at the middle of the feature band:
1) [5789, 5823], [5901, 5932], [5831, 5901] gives 0.05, 32.3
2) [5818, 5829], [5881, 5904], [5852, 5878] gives -0.04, 30.6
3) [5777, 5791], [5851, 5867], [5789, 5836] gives -0.09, 31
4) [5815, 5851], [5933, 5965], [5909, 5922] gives 0.08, 32.5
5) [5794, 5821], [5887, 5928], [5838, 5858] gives 0.01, 32.5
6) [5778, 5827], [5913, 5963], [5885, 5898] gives 0.18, 32.2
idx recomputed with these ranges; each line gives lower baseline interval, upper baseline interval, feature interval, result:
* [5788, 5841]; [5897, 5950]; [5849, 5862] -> 0.1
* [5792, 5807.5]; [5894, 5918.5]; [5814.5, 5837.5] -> 0.4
